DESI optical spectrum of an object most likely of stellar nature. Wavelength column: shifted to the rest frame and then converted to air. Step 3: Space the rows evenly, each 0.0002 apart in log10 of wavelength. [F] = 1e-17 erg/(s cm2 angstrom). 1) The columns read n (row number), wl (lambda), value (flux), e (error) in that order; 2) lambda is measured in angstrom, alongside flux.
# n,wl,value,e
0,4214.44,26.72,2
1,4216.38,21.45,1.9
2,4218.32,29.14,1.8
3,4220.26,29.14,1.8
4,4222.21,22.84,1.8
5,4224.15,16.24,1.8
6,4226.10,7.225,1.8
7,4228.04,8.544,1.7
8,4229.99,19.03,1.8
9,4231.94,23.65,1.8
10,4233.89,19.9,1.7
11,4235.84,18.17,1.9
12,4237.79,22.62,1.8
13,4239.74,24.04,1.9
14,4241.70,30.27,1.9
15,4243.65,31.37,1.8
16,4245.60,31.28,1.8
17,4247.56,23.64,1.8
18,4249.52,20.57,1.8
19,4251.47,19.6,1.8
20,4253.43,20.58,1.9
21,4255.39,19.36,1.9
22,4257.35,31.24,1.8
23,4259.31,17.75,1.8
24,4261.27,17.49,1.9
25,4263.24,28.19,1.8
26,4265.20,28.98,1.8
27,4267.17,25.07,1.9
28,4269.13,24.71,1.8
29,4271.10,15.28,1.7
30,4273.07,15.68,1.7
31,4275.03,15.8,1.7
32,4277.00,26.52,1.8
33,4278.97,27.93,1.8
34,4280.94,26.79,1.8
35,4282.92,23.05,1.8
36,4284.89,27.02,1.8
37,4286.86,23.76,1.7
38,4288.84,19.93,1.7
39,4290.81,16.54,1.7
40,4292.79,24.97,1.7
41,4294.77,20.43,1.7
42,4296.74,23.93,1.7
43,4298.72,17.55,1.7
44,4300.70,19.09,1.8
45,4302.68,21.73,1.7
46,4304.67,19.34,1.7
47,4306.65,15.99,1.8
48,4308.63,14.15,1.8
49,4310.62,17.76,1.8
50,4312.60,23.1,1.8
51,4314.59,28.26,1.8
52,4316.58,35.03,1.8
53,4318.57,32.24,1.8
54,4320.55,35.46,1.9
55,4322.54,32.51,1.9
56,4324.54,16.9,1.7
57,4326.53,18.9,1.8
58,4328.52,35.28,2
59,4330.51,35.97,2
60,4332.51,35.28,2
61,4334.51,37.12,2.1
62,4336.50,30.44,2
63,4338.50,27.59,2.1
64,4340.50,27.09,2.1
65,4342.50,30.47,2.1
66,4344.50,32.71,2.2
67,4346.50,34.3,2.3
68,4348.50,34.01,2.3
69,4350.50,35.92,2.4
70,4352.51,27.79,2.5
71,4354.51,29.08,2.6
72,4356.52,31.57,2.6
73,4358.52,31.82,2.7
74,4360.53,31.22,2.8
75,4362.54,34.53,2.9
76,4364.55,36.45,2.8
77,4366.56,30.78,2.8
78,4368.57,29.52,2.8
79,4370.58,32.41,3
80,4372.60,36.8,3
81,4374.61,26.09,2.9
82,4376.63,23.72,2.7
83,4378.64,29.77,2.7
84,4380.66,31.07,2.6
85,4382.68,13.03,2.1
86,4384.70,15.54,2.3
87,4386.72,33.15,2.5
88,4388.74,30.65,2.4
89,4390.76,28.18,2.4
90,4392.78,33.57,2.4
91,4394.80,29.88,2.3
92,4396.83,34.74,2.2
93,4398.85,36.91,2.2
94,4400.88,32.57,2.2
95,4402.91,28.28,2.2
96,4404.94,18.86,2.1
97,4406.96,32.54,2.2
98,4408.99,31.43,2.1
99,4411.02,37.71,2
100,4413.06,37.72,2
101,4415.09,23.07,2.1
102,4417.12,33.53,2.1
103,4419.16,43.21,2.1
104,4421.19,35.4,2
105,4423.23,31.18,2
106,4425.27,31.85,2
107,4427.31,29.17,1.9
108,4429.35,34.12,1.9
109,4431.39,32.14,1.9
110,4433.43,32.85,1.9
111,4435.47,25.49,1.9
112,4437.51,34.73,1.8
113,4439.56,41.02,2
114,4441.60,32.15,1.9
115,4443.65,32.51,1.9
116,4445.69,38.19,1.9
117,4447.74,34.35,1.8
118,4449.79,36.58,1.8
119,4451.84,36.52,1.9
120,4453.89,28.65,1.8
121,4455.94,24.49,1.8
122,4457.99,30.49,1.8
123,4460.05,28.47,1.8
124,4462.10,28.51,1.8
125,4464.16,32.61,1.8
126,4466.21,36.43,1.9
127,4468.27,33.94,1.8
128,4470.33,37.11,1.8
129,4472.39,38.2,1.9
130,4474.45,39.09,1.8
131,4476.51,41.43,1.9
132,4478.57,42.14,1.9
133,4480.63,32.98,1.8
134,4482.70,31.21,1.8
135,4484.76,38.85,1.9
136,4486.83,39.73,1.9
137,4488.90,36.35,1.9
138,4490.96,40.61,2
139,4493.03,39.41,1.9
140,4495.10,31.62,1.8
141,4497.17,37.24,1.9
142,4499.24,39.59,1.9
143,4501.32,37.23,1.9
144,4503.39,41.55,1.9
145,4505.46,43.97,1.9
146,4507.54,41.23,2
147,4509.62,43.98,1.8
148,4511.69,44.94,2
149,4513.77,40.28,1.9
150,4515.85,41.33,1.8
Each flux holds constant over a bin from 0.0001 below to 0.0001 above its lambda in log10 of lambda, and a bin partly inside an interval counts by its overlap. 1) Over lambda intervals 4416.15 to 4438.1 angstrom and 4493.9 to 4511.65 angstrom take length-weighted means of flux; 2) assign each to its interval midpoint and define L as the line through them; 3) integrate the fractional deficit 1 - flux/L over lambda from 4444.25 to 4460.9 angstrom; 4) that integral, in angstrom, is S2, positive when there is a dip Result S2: 1.4 angstrom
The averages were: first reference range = 33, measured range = 32.3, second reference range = 39.9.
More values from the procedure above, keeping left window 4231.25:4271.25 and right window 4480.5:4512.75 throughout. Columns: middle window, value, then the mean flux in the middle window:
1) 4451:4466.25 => 2.61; 30.3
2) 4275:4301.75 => 3.43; 22.6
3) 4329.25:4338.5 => -1.65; 33.9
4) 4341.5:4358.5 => -1.23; 32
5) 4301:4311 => 3.39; 17.9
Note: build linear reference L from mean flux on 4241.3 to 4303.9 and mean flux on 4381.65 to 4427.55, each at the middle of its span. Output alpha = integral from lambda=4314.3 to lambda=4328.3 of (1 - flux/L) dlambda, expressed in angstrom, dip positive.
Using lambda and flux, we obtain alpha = -1.72 angstrom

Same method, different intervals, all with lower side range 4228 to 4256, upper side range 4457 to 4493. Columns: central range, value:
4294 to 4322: 3.3 angstrom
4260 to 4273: 0.8 angstrom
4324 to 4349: -2.3 angstrom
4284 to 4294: 1.2 angstrom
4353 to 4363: -0.7 angstrom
